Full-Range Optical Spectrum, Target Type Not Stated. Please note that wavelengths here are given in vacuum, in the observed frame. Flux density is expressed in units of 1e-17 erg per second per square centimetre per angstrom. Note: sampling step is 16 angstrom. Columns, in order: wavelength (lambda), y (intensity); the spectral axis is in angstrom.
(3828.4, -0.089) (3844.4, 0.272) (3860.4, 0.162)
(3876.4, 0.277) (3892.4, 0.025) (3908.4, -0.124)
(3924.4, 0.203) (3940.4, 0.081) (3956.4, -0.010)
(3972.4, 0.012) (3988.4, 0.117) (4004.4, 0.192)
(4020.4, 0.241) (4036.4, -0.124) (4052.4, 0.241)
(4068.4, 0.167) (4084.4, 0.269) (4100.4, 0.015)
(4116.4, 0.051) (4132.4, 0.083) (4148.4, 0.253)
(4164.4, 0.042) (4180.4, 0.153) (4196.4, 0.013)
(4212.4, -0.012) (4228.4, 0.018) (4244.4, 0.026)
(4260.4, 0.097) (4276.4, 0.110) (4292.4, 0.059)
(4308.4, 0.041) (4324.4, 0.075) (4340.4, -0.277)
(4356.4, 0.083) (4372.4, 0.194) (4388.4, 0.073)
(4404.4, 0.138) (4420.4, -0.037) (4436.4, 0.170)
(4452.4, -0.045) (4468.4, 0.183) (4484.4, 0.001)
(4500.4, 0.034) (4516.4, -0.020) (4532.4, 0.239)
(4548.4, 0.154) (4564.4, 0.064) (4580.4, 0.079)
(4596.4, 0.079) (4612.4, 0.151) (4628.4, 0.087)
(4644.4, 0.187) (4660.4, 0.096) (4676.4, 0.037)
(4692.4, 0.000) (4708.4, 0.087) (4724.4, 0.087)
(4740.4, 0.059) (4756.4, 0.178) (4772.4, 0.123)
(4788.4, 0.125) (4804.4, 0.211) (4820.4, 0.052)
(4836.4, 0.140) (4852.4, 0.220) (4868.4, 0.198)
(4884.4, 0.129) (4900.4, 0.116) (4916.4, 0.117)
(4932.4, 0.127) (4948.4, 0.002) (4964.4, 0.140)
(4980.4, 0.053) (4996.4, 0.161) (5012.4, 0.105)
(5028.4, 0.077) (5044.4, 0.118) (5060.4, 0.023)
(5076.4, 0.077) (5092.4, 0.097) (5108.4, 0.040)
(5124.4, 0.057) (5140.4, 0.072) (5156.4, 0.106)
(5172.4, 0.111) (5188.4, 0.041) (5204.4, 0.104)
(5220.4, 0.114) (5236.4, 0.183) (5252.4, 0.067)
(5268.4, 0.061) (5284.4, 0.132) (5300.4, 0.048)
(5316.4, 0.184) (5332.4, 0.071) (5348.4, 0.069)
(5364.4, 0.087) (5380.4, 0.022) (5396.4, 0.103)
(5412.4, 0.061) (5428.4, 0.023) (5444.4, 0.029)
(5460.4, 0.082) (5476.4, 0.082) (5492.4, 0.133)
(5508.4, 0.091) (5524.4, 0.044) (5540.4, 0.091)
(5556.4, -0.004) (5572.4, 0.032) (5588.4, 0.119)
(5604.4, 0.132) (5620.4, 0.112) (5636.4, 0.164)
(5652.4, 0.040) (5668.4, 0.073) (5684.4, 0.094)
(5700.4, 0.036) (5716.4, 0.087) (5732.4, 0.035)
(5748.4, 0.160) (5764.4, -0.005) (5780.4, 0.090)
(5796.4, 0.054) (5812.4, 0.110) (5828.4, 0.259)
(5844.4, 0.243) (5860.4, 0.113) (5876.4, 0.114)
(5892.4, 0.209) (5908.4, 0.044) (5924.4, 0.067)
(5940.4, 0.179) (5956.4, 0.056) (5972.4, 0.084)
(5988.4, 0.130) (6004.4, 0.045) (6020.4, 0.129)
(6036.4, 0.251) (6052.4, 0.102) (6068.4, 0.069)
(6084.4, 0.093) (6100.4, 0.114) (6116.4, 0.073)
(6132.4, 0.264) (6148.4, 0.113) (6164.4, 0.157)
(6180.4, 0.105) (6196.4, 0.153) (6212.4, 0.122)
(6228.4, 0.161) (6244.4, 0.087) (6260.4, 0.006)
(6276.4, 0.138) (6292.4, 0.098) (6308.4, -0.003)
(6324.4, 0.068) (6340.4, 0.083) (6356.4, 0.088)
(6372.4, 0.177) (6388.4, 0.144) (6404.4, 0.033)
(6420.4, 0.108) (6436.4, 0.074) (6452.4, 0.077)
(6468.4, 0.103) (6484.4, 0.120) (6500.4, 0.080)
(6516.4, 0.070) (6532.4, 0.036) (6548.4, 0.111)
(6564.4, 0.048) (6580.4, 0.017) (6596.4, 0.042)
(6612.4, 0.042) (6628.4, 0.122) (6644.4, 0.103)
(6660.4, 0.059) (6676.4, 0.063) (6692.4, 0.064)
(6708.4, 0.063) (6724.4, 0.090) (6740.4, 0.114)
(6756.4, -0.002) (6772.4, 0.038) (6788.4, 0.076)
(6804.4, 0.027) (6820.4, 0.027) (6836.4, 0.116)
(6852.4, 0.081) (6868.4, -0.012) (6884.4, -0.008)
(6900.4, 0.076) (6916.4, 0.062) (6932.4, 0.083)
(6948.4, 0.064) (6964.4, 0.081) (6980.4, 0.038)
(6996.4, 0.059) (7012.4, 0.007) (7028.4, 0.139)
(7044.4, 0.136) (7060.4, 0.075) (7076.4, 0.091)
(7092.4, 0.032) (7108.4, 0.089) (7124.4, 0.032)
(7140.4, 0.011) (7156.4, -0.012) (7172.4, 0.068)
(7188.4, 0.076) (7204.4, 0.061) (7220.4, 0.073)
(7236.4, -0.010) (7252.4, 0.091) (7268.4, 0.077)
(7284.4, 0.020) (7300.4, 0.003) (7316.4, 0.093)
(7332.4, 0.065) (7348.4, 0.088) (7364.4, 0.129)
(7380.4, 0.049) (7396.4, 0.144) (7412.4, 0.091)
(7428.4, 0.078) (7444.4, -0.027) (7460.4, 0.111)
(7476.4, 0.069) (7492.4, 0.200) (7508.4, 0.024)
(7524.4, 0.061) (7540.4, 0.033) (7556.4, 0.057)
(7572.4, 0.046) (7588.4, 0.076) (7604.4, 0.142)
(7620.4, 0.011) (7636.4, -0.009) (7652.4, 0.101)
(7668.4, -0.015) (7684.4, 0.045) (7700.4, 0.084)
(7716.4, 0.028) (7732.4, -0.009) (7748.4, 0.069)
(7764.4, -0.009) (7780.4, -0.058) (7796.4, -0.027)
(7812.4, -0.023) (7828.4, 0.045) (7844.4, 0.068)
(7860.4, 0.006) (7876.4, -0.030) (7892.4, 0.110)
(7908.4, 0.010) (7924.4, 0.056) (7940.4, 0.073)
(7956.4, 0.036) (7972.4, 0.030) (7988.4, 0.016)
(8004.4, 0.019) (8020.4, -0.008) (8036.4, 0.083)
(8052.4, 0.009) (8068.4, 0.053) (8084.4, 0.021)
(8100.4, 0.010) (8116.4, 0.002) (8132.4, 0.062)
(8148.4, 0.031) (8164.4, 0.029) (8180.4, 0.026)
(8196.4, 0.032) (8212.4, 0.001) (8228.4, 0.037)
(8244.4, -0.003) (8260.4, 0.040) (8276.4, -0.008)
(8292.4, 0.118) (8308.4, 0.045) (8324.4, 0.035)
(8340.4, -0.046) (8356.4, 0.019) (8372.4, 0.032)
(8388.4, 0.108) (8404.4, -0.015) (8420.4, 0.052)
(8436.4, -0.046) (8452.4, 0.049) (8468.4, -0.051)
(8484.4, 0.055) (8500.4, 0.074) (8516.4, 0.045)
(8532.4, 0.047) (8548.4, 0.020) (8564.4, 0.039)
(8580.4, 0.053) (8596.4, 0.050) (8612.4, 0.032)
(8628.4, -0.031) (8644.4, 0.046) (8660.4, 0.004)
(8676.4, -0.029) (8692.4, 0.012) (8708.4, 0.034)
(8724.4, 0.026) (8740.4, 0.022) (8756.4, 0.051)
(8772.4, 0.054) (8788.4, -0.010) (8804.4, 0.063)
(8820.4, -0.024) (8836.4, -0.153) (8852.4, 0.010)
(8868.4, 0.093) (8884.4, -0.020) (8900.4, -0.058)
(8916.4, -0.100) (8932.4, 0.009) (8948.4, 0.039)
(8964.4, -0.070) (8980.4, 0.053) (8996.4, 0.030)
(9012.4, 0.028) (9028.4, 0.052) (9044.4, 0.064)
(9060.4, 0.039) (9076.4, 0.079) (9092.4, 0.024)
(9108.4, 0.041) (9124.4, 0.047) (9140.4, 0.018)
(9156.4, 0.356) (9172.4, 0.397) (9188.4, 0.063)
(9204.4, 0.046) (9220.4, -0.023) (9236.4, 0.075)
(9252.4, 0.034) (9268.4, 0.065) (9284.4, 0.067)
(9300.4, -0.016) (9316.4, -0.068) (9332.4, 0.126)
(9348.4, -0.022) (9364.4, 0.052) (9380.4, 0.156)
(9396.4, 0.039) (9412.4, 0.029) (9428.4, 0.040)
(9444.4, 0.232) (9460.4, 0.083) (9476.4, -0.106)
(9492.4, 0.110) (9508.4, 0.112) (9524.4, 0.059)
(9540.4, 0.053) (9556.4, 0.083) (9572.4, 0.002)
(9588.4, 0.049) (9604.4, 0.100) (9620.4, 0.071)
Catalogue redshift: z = 1.46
